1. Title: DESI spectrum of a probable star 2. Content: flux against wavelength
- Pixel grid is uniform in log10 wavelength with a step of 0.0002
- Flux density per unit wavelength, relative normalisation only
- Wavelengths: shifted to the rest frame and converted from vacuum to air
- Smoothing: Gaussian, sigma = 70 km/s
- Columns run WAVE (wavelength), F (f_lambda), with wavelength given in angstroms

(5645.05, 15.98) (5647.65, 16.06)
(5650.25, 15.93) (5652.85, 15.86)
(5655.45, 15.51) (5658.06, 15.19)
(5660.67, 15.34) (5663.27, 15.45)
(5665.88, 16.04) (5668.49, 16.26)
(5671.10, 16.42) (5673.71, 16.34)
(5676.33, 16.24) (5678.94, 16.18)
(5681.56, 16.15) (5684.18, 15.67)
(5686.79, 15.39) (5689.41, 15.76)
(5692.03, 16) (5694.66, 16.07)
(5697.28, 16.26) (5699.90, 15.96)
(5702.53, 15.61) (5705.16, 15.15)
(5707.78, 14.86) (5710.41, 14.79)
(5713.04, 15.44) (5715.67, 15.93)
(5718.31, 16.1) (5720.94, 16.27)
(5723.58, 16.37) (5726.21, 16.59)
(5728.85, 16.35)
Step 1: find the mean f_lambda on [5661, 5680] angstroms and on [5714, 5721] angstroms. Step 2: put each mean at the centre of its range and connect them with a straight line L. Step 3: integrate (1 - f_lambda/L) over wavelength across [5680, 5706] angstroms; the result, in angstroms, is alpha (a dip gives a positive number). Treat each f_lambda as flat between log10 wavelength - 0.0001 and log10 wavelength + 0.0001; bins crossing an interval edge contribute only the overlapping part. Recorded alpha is 0.4 angstroms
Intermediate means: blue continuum 16.1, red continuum 16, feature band 15.8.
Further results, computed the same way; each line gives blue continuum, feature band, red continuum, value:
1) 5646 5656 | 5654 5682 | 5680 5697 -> -0.1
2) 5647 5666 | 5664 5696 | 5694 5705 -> -0.5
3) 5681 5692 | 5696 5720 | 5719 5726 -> 0.8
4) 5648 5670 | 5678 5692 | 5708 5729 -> 0.0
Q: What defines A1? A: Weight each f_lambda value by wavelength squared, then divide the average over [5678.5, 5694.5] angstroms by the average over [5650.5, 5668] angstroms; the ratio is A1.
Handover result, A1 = 1.02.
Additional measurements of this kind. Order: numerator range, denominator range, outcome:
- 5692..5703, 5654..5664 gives 1.05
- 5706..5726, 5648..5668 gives 1.02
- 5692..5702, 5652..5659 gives 1.05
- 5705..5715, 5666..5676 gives 0.94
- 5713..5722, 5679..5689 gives 1.02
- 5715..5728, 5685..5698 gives 1.04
